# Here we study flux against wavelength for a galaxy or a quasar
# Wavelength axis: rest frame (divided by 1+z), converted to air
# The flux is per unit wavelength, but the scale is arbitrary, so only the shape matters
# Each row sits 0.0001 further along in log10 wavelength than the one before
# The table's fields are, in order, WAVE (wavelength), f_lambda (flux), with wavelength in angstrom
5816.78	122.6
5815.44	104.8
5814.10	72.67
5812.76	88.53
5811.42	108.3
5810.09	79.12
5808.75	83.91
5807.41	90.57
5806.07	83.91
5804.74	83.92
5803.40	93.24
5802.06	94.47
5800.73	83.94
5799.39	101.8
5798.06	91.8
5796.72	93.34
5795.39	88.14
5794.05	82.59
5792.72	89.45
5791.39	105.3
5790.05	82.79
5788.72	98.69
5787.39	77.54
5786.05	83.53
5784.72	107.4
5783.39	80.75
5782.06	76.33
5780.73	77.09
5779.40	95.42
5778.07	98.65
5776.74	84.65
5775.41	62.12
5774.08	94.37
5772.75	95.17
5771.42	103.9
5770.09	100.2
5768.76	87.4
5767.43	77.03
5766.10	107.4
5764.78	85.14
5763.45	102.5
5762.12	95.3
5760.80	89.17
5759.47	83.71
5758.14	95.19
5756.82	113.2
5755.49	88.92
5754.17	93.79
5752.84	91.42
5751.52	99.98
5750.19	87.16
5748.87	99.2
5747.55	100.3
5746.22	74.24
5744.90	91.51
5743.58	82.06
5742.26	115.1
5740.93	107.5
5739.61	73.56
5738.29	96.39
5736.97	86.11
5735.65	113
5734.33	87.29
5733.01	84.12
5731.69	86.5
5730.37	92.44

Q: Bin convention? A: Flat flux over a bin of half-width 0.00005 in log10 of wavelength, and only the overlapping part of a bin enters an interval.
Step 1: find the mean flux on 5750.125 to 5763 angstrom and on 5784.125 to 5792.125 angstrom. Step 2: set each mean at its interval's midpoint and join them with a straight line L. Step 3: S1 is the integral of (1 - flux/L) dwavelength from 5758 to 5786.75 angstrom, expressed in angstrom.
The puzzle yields 1.0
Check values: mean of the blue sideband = 94.2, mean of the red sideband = 92.4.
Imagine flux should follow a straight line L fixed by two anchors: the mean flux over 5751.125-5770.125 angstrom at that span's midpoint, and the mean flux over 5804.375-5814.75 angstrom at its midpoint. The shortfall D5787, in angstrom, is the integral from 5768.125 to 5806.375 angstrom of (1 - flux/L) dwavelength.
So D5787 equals 0.1 angstrom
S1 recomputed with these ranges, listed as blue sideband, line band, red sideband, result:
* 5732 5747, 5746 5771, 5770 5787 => -0.94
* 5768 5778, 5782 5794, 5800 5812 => 0.02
